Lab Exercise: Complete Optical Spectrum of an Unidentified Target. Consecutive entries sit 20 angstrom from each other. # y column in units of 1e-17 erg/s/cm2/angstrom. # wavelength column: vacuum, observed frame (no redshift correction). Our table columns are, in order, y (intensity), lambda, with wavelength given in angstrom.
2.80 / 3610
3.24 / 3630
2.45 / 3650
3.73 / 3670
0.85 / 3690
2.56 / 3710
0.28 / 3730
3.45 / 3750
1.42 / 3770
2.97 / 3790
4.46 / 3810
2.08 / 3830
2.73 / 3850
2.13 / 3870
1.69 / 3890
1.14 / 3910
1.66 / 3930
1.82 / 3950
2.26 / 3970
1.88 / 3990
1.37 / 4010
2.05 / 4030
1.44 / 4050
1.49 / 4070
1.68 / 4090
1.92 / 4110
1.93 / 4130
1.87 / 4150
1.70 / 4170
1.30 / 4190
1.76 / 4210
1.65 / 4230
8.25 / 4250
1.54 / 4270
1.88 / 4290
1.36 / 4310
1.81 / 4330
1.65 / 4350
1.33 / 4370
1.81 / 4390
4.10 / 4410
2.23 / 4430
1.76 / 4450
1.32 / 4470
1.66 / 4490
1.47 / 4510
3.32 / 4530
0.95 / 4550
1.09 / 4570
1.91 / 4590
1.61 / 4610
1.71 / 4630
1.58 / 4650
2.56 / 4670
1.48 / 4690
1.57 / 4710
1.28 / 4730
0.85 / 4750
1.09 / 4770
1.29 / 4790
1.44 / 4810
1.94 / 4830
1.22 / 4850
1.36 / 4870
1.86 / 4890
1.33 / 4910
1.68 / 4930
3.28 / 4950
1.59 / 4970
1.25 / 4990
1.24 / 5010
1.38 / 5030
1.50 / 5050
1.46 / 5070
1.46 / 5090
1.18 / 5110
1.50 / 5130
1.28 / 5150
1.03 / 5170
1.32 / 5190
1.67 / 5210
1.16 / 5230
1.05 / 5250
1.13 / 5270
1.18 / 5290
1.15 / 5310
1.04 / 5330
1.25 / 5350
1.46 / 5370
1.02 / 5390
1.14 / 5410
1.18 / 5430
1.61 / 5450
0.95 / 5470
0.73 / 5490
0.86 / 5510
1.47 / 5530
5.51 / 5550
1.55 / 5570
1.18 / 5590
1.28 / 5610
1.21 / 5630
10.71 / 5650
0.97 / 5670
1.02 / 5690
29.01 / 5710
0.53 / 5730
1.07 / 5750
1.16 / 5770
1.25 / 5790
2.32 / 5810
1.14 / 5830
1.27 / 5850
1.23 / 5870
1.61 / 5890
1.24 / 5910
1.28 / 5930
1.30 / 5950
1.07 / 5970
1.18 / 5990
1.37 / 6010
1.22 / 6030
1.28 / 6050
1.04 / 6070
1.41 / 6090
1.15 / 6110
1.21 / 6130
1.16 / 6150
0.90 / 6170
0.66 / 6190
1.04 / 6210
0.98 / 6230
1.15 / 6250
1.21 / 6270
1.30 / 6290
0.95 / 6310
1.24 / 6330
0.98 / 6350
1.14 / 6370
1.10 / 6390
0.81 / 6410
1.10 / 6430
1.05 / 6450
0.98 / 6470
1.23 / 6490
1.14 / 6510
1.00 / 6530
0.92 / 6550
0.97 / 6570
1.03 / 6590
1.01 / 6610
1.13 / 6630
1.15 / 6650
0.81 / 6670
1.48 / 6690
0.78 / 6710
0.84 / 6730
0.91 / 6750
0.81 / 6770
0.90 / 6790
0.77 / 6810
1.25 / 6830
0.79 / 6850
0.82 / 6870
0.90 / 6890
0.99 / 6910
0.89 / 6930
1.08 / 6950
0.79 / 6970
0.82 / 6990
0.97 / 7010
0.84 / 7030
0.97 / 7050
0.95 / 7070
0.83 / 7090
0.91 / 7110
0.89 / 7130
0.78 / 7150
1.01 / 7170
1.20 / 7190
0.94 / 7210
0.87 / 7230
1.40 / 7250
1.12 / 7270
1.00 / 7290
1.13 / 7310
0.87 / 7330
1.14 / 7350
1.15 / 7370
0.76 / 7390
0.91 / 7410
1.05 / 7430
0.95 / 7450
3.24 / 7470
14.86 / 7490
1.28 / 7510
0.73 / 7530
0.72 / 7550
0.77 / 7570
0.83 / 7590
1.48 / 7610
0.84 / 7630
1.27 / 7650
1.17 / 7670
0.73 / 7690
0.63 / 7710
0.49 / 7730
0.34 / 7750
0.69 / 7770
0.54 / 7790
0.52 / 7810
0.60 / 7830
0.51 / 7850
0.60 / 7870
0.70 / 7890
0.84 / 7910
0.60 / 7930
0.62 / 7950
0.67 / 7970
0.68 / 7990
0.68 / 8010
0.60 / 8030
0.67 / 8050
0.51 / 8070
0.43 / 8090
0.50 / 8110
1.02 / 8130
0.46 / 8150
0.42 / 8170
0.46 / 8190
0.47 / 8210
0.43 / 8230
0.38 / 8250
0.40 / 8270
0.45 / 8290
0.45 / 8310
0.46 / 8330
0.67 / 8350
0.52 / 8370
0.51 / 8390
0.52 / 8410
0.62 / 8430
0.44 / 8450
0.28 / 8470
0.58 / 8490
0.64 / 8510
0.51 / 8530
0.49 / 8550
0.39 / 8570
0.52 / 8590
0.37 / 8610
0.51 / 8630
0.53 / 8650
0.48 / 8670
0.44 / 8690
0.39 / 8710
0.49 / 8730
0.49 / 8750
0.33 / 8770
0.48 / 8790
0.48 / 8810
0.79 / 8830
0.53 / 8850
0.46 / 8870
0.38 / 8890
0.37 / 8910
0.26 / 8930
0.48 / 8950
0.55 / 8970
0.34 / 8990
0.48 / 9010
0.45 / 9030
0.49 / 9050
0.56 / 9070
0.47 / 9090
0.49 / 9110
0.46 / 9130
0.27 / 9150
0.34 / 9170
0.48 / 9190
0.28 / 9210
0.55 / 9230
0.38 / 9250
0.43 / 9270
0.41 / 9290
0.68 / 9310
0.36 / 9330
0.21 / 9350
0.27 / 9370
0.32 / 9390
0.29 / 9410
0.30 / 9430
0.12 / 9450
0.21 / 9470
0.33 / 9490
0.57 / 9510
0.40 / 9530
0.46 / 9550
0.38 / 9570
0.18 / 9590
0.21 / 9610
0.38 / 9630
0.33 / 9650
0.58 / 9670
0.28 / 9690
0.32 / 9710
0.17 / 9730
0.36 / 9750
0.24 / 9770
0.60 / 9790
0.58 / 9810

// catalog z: 0.140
